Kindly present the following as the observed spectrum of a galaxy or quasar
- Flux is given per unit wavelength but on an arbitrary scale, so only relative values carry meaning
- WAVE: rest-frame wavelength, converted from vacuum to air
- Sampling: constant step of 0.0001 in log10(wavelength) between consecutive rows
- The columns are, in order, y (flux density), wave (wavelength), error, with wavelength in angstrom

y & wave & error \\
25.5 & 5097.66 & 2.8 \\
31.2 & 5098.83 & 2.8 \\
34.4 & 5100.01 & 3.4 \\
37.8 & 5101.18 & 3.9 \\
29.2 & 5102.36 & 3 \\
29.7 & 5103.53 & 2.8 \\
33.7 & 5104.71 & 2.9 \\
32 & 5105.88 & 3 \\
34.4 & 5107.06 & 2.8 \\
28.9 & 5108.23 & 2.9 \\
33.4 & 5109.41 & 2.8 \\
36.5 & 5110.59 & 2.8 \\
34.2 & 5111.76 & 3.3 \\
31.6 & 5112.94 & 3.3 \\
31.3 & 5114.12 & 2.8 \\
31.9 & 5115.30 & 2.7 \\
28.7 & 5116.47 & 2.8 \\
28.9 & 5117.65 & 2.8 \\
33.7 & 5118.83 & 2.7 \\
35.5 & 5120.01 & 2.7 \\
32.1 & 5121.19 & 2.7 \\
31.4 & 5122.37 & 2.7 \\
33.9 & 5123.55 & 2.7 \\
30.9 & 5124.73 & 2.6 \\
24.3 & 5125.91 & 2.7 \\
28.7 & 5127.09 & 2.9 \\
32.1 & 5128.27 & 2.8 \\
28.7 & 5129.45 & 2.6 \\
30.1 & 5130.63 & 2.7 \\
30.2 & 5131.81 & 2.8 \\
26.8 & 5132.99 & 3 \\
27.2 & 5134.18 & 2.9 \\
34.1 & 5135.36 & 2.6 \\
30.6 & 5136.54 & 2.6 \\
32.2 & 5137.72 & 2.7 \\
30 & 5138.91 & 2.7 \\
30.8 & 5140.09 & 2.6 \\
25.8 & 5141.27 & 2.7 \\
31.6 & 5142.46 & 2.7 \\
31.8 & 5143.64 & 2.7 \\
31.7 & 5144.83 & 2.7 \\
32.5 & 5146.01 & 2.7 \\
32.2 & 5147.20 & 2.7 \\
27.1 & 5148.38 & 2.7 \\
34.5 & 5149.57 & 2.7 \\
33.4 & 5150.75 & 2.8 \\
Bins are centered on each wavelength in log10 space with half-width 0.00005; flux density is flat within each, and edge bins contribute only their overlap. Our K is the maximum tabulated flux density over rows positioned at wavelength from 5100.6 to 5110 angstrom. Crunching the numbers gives 37.8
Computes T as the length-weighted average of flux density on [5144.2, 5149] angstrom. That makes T 30.9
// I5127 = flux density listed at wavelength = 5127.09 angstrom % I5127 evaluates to 28.7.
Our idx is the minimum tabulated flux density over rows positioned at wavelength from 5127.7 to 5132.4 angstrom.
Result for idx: 28.7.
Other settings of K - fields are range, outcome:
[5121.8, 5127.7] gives 33.9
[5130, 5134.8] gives 30.2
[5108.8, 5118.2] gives 36.5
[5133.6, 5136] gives 34.1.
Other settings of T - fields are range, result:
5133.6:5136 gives 30.7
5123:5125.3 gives 32.4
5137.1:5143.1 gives 30.1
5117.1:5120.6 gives 32.7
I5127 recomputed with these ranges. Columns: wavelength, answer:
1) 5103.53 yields 29.7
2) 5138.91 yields 30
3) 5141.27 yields 25.8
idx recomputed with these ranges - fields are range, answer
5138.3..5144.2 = 25.8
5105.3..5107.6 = 32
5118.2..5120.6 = 33.7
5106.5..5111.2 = 28.9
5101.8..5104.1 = 29.2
